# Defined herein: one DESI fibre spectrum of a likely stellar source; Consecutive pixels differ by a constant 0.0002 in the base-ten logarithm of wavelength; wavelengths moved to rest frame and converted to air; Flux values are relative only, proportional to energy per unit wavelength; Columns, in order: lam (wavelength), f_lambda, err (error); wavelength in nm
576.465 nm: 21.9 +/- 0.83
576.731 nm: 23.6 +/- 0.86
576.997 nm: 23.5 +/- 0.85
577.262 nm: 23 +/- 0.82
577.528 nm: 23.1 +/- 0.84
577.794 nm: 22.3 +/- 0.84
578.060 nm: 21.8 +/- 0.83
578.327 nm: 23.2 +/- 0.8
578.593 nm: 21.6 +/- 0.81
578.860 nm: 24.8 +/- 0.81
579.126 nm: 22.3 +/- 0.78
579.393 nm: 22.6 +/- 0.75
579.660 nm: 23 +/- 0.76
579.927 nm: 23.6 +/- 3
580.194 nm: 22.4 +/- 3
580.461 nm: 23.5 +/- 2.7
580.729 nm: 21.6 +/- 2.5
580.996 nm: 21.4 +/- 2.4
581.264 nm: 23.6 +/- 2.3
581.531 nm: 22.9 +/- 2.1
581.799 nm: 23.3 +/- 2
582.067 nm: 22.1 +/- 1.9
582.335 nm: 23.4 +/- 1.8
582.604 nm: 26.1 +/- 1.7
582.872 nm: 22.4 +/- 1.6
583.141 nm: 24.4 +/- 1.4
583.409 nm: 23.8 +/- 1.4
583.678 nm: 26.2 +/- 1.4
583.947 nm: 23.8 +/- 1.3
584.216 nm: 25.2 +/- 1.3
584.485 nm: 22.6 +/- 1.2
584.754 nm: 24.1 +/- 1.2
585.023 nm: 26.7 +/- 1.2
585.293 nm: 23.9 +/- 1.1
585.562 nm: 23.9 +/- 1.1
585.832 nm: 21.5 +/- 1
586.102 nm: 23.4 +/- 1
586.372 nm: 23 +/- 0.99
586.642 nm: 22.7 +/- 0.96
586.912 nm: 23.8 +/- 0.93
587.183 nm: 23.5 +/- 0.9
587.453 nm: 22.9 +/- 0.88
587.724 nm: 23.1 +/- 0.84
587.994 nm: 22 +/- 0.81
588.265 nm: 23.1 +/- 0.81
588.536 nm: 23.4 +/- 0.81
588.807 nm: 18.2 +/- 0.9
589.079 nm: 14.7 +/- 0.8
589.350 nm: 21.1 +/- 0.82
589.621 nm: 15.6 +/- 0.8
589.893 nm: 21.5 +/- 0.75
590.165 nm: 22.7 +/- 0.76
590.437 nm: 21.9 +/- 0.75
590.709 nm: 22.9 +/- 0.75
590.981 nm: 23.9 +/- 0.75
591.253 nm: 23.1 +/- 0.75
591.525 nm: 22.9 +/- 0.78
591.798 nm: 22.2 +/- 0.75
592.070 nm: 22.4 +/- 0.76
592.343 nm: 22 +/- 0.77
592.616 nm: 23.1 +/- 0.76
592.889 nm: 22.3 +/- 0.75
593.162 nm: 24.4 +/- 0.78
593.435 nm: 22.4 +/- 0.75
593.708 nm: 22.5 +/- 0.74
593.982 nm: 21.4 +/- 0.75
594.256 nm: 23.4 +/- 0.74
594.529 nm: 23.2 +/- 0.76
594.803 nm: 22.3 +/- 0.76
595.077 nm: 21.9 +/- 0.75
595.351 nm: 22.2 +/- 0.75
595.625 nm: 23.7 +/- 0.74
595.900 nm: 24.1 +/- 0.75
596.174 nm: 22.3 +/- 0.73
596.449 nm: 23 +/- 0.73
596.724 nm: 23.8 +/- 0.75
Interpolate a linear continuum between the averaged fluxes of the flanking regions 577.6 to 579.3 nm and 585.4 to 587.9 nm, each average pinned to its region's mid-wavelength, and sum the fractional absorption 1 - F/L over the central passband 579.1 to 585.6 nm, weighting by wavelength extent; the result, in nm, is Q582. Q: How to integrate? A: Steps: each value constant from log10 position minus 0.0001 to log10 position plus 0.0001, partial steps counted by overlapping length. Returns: -0.20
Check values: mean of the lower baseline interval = 22.7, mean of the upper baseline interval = 23.1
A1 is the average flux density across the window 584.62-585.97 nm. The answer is 24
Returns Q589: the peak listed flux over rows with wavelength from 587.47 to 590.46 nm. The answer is 23.4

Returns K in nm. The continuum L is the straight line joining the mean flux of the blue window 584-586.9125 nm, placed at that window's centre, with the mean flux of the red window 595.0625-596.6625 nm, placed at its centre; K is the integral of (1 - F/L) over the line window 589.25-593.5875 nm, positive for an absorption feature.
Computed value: 0.21 nm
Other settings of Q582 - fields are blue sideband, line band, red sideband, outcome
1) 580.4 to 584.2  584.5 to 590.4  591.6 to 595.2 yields 0.24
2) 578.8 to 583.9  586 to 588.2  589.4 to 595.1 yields -0.03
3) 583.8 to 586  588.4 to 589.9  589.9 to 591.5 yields 0.27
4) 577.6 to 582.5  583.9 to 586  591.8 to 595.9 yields -0.11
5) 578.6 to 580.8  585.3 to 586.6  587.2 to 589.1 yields -0.06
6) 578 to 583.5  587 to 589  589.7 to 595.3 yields 0.05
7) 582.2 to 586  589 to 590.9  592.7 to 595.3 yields 0.24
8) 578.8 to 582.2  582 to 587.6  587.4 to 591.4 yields -0.43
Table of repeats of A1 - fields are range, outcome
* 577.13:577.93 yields 22.8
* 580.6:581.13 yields 21.5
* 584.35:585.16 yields 24.5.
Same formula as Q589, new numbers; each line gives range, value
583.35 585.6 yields 26.7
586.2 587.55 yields 23.8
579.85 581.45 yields 23.6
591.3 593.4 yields 24.4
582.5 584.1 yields 26.2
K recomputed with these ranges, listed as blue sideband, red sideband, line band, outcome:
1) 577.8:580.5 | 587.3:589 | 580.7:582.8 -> -0.051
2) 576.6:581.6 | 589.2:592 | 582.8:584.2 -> -0.116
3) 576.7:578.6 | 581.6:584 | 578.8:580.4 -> 0.011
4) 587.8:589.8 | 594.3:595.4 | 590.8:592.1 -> -0.119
